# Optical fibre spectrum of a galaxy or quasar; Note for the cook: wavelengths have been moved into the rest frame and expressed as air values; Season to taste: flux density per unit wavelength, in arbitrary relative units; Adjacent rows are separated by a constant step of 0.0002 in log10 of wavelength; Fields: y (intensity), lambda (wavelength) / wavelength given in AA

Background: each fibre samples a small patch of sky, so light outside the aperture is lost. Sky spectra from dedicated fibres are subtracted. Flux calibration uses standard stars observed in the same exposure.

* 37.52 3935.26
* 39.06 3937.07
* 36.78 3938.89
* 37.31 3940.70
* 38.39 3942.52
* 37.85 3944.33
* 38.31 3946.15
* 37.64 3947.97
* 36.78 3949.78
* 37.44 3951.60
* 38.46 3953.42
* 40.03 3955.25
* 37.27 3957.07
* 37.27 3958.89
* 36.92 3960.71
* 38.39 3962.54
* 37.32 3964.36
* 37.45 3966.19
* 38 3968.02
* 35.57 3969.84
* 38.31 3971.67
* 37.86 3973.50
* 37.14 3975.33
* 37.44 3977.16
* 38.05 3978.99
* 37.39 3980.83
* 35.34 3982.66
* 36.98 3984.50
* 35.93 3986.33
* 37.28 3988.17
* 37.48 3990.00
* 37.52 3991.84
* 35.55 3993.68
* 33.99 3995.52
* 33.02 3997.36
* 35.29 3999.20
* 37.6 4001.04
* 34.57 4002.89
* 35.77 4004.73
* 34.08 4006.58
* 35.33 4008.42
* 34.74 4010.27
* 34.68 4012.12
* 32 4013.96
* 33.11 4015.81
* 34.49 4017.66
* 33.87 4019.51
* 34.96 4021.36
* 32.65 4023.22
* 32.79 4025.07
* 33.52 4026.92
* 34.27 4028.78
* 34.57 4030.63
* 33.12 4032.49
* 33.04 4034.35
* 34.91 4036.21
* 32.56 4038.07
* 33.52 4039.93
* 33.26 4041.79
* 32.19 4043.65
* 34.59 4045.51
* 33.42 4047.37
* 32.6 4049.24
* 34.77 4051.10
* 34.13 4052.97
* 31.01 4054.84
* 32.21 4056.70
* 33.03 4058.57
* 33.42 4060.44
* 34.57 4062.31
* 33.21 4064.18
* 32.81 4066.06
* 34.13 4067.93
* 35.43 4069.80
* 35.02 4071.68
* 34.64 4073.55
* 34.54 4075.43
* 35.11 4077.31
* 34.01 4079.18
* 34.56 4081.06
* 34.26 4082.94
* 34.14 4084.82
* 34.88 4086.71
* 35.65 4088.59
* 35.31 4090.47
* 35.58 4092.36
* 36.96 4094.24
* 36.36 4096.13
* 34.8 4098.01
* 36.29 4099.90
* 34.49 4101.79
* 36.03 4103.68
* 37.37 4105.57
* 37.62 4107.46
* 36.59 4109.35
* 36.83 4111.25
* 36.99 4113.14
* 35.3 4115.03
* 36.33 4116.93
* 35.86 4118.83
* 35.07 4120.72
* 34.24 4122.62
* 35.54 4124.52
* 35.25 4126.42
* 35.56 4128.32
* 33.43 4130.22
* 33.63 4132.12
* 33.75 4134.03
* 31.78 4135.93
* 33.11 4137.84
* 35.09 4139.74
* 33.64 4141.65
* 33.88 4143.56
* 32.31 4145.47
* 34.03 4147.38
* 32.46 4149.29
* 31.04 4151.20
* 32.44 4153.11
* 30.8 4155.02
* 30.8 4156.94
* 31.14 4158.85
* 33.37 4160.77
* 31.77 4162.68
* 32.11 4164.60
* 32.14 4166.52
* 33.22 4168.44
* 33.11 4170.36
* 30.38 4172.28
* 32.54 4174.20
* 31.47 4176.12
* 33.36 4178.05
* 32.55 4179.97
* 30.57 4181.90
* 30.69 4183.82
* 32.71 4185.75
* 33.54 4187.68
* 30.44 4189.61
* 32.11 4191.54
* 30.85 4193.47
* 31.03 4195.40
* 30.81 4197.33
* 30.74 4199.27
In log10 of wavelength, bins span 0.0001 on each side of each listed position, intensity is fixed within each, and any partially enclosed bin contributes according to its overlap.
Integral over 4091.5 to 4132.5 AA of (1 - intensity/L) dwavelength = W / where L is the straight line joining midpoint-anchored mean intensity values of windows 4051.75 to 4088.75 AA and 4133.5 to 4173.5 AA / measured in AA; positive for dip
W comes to -3.1 AA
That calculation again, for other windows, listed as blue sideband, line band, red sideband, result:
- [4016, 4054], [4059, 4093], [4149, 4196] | -1.4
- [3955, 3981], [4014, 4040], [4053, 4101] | 1.6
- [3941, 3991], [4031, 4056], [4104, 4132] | 2.2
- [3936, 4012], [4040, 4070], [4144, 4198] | 1.3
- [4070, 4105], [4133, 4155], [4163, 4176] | 0.1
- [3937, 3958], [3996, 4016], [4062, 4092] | 1.0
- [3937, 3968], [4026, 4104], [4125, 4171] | 1.7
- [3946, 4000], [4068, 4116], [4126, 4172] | -1.9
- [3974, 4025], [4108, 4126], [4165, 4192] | -1.5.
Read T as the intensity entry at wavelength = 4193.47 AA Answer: 30.85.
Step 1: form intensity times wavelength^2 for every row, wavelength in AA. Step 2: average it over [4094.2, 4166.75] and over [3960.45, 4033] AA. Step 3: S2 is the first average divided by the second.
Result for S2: 1.03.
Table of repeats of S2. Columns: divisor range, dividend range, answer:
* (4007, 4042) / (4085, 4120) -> 1.11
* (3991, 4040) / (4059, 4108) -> 1.06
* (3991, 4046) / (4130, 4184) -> 1.02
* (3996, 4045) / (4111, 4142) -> 1.08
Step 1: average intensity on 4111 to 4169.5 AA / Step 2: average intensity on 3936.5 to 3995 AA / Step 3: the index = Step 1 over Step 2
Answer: 0.90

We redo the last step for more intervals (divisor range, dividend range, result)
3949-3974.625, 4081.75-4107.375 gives 0.95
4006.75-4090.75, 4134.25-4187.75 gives 0.95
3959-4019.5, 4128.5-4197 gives 0.90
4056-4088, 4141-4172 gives 0.95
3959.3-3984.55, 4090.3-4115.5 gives 0.97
